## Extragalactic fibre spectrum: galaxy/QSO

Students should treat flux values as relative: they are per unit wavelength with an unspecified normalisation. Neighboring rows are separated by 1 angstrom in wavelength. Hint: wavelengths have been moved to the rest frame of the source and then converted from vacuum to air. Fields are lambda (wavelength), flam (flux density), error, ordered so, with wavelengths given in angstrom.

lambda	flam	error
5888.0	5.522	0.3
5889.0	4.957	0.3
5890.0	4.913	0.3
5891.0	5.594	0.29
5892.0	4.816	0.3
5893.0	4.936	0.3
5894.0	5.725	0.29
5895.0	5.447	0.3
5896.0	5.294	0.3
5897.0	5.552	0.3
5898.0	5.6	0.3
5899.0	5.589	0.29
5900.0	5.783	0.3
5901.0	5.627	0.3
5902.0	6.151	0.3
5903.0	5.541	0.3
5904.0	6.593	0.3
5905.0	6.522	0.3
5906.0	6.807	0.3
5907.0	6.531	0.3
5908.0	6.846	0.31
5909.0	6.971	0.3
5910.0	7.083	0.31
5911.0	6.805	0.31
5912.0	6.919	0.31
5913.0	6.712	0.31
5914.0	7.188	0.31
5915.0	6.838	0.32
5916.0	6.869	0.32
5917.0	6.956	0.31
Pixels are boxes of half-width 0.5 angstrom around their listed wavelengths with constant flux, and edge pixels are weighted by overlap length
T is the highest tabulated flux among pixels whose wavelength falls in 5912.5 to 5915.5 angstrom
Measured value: 7.188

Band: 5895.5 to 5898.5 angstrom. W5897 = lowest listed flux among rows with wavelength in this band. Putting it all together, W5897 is 5.294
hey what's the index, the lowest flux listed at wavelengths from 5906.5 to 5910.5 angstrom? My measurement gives 6.531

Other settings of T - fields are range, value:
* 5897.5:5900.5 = 5.783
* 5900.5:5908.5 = 6.846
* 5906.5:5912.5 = 7.083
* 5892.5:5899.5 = 5.725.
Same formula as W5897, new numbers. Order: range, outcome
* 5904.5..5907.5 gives 6.522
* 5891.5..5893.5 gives 4.816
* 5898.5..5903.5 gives 5.541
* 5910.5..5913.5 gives 6.712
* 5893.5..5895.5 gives 5.447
